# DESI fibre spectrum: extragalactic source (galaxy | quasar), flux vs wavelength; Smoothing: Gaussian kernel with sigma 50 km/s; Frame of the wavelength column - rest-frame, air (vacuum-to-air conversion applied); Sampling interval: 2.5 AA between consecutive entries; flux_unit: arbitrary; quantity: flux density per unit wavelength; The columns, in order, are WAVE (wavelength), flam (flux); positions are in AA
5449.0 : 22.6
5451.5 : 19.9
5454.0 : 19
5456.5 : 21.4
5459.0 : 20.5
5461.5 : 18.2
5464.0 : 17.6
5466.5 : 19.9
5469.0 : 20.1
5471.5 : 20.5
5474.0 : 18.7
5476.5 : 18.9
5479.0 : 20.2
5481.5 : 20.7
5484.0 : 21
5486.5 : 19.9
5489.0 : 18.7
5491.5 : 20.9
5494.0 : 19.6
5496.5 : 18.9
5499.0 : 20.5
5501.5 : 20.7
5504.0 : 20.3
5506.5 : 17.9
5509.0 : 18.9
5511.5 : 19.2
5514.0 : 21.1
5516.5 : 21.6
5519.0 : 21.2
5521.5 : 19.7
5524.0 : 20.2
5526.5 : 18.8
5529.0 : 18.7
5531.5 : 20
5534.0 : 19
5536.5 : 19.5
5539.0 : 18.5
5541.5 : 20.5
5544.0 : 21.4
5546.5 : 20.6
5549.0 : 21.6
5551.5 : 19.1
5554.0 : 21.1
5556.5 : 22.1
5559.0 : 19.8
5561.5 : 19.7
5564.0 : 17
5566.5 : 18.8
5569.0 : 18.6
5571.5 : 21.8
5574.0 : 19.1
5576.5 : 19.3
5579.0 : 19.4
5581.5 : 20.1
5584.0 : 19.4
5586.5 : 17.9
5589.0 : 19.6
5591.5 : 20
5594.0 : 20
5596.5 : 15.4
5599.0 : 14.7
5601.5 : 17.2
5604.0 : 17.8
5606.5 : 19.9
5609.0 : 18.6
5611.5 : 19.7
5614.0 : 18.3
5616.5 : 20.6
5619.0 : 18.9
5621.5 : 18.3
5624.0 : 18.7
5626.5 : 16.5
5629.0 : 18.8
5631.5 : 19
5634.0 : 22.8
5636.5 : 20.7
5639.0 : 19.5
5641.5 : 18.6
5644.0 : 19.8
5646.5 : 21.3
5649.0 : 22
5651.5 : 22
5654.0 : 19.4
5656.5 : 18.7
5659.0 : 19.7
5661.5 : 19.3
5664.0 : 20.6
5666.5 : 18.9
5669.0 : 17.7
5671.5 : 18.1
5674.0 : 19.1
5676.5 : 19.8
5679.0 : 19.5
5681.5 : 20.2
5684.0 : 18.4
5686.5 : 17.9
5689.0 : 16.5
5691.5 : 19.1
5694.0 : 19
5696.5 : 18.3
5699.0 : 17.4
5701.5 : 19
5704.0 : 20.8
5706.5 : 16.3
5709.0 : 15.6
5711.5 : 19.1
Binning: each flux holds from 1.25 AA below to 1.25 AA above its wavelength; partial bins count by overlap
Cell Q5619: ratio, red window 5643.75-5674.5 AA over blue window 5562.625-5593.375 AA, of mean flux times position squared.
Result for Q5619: 1.1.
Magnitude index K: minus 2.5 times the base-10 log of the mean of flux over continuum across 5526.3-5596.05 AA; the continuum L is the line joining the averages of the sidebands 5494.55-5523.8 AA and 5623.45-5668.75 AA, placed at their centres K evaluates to 0.01 mag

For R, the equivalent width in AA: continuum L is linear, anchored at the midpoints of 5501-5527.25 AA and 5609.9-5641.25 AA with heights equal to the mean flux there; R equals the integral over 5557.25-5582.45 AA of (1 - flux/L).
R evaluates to 0.3 AA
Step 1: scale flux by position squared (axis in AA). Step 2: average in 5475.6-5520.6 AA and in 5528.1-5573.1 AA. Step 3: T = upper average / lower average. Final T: 1.01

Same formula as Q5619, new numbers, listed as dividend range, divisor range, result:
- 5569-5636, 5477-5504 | 0.98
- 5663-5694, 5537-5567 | 0.98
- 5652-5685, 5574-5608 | 1.07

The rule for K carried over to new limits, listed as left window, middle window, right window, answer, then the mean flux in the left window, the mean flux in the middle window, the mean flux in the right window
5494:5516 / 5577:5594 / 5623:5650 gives 0.02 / 19.7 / 19.4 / 19.8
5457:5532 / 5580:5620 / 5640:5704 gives 0.05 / 19.8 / 18.6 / 19.2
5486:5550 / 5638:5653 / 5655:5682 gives -0.07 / 19.9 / 20.5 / 19.2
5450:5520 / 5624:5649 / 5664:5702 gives -0.05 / 19.9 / 19.7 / 18.7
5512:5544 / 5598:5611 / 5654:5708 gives 0.09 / 19.9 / 17.8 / 18.8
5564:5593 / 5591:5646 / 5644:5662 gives 0.06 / 19.4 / 18.8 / 20.3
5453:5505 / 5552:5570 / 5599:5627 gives -0.03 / 19.8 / 19.6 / 18.5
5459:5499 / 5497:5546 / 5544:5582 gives -0.01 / 19.6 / 19.9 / 19.9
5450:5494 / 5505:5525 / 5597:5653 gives -0.02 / 19.8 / 20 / 19.2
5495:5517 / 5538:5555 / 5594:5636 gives -0.06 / 19.8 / 20.4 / 18.5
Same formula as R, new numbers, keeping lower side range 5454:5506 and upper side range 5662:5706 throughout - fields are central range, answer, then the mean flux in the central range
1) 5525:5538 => 0.2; 19.2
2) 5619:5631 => 0.6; 18.2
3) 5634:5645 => -0.6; 20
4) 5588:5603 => 1.1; 17.8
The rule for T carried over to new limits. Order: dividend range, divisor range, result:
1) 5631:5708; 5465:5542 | 1.04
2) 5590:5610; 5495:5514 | 0.95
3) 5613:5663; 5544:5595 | 1.02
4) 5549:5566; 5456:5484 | 1.04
